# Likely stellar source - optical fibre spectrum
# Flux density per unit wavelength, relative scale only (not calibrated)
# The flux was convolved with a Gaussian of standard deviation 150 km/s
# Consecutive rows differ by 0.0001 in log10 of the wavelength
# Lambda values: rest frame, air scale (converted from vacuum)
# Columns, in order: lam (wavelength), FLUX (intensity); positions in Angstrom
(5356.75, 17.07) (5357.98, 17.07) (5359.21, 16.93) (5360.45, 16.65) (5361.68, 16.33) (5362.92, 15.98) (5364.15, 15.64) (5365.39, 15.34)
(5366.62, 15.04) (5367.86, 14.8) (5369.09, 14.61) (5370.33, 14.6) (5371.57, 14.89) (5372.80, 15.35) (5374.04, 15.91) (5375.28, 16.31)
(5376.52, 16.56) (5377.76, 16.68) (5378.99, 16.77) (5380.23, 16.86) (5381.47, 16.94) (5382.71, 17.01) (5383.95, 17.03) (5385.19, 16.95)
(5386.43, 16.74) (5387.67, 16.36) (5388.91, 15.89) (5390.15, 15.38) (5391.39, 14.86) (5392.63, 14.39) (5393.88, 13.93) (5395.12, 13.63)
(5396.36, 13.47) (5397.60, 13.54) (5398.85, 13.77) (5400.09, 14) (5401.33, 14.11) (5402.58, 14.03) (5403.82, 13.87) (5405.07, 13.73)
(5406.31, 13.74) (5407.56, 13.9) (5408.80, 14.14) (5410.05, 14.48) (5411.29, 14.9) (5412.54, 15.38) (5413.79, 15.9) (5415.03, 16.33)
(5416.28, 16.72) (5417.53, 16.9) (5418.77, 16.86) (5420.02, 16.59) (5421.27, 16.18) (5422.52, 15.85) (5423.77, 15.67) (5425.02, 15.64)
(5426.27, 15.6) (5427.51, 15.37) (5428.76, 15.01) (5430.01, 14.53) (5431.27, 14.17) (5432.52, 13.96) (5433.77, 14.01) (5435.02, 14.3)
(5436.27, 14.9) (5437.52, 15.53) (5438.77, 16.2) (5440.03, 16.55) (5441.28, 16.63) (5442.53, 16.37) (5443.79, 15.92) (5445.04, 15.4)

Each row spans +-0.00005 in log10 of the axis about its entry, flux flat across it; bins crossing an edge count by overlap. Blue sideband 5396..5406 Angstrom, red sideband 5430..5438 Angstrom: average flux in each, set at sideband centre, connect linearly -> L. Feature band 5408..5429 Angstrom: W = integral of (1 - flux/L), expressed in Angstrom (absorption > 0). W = -2.3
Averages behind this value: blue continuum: 13.8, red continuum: 14.5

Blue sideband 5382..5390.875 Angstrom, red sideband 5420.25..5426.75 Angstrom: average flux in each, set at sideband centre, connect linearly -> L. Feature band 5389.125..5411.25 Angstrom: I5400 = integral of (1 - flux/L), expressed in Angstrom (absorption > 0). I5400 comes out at 2.9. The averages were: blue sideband 16.5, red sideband 15.8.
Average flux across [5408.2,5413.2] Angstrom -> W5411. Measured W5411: 14.7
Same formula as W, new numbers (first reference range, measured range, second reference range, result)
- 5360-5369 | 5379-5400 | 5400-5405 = -1.3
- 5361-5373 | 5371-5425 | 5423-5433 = -1.0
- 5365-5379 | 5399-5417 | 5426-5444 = 0.8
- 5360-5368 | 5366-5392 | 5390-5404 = -1.8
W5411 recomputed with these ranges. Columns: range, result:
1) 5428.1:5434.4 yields 14.3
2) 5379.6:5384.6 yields 16.9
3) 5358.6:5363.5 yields 16.5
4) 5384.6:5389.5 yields 16.5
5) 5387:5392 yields 15.6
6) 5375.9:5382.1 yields 16.8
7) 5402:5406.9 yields 13.9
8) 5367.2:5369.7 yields 14.7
